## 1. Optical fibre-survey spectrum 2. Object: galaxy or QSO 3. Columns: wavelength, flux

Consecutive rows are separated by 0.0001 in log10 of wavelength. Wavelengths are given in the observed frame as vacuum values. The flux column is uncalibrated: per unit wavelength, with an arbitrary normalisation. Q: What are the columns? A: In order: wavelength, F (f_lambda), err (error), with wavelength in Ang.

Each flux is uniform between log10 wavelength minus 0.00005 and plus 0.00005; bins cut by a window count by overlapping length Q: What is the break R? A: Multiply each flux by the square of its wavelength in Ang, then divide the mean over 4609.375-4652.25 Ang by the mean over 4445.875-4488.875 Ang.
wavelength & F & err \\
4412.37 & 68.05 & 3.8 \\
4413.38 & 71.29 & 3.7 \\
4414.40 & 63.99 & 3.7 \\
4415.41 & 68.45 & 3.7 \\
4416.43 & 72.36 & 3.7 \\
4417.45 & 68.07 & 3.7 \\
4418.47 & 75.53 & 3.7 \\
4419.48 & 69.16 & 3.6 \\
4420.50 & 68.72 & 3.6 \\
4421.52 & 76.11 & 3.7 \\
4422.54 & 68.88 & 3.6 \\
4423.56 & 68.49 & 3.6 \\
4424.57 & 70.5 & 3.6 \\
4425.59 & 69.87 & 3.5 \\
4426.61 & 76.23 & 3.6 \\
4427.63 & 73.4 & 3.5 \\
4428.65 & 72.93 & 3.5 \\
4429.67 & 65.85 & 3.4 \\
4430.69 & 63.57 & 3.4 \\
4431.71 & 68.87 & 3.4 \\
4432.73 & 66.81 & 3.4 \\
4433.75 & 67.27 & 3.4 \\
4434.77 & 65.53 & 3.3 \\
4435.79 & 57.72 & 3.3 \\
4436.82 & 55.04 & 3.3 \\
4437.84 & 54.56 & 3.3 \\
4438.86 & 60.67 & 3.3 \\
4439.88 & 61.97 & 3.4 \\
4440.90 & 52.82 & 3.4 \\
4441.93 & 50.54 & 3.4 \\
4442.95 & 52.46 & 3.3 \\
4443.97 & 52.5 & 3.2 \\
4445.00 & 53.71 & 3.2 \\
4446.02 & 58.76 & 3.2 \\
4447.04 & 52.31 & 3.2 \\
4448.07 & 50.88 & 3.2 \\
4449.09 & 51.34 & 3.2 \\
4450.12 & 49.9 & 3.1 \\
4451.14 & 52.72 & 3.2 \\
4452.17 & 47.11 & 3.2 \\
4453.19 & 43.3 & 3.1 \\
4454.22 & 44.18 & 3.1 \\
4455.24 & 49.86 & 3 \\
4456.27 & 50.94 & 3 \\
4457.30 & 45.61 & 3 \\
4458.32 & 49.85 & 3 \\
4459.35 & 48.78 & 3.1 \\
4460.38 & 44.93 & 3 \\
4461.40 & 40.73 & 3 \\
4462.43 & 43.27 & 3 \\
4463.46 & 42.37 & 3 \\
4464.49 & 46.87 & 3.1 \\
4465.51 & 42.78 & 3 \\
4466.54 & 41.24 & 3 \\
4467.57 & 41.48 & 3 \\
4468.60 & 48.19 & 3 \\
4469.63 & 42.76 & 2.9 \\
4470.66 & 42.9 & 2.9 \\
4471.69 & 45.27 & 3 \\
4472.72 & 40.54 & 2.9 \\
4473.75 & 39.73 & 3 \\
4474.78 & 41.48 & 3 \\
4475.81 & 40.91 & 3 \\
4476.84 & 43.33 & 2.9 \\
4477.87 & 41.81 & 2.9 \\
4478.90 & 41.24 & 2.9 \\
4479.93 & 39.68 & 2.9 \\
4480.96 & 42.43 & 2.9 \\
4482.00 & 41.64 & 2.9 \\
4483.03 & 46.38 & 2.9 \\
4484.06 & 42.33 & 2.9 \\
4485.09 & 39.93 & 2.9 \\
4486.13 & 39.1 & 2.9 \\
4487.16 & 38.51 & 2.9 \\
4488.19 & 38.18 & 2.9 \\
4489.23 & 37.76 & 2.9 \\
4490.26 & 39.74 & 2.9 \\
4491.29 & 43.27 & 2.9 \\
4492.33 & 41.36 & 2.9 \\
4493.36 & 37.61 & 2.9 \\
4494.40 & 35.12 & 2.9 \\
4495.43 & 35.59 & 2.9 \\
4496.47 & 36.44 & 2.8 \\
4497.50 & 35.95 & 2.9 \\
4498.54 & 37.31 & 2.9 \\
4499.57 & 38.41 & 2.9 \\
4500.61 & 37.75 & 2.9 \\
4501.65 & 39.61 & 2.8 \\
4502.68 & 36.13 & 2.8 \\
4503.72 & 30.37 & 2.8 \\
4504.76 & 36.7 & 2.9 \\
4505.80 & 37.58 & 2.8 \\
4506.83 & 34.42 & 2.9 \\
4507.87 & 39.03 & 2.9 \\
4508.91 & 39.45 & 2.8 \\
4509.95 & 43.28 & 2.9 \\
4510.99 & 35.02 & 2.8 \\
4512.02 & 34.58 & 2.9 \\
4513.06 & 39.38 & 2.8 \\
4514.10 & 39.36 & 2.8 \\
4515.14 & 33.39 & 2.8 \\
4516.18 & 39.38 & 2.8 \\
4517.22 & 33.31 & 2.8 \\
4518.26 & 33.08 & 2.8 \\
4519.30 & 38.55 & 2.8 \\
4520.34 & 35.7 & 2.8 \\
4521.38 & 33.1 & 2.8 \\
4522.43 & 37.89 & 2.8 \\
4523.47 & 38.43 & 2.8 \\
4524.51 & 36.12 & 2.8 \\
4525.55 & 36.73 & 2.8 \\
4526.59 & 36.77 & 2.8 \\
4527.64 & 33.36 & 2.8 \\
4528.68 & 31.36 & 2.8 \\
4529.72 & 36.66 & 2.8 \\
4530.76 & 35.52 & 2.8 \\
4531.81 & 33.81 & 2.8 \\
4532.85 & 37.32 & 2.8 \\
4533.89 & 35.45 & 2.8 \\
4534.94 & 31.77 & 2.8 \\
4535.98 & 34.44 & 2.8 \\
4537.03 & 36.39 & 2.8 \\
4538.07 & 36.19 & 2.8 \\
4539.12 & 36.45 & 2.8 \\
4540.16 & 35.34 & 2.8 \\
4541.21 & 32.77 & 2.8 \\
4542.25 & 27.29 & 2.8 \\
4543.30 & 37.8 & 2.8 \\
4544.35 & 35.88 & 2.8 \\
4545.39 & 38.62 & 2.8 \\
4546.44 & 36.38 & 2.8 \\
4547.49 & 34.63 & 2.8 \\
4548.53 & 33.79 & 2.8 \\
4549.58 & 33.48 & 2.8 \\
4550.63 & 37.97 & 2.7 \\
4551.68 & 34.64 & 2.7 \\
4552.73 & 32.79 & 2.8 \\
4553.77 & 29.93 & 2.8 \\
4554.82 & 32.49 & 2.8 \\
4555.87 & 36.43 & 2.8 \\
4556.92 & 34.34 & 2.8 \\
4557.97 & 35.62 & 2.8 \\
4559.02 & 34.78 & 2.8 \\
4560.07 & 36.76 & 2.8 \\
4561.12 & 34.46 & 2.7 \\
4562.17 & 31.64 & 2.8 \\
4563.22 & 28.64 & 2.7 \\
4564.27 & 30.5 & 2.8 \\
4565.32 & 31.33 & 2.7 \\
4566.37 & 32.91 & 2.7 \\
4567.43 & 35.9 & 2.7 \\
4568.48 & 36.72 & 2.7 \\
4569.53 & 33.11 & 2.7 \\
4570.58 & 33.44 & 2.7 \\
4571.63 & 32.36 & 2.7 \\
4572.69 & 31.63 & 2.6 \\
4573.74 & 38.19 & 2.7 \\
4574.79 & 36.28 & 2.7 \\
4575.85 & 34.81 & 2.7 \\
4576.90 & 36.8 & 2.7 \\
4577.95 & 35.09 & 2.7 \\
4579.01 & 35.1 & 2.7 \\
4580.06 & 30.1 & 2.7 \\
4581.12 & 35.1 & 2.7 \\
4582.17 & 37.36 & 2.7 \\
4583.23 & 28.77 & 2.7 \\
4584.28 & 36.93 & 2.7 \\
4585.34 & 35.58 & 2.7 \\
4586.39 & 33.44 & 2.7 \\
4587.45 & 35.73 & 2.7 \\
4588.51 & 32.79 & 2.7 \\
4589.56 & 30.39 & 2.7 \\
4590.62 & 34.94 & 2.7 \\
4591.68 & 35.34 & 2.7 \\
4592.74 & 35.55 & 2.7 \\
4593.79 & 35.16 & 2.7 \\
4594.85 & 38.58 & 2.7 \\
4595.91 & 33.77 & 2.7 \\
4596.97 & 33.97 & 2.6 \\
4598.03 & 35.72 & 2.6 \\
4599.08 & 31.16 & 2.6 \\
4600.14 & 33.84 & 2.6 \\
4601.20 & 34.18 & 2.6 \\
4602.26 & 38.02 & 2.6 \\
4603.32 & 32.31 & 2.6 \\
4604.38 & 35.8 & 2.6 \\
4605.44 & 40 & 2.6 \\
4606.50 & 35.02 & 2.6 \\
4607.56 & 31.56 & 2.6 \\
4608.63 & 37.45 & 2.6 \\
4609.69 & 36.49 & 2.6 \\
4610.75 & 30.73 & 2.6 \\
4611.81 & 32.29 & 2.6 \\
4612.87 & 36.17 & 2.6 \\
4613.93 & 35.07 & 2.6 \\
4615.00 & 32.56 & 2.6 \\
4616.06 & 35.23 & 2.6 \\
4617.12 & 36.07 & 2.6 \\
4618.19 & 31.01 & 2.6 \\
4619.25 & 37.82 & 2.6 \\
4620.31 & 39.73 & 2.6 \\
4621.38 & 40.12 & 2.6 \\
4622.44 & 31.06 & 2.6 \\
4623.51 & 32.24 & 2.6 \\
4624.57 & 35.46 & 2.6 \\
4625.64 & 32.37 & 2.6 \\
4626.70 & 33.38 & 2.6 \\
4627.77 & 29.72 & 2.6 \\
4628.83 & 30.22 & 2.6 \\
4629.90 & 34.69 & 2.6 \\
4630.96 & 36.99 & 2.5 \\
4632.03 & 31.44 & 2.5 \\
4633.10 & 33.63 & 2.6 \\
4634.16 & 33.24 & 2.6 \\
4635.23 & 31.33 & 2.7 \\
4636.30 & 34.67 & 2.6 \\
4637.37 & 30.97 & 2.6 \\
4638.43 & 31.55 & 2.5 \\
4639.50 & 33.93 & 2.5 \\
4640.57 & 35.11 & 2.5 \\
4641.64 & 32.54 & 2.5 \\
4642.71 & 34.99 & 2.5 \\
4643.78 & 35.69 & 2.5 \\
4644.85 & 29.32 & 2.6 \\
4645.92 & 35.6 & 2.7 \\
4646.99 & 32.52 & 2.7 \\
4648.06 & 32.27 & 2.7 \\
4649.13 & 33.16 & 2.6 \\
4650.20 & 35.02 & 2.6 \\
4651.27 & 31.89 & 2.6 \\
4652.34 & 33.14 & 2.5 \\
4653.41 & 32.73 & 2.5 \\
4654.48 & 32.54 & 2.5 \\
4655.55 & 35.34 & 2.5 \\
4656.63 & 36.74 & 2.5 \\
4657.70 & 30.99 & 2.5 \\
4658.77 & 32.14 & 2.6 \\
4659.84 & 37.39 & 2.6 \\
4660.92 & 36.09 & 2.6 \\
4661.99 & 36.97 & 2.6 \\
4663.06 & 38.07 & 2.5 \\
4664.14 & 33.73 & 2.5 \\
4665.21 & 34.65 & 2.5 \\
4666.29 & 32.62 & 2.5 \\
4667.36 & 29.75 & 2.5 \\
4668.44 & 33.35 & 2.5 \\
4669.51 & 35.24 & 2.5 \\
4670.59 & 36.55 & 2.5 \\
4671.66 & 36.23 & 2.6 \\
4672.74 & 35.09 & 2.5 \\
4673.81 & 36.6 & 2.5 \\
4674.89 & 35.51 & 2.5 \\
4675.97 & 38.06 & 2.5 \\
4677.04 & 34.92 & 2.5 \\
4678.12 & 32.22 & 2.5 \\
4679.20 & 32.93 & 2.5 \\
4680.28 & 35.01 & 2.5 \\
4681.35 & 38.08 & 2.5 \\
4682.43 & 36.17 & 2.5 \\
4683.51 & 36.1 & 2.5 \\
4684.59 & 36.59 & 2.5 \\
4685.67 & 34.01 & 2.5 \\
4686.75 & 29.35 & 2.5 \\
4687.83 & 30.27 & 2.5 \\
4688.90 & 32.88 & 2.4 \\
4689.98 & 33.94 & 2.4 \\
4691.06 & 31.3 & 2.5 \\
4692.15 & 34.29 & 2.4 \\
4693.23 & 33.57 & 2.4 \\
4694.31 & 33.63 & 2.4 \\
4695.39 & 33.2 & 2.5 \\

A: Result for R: 0.81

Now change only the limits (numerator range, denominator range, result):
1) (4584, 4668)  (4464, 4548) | 0.95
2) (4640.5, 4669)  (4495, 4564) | 1.01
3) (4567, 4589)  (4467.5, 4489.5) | 0.87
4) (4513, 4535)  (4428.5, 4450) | 0.64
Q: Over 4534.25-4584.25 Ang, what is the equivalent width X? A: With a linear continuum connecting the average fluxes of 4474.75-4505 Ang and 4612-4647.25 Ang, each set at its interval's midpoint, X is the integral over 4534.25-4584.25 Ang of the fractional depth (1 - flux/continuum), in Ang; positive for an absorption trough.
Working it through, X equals 3.1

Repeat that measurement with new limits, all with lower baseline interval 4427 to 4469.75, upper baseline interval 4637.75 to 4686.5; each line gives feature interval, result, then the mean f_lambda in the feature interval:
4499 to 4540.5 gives 9.5 Ang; 36.2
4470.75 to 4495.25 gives 4.6 Ang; 40.7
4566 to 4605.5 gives 6.2 Ang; 34.6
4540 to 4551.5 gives 2.5 Ang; 34.9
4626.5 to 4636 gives 1.1 Ang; 32.8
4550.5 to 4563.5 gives 2.9 Ang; 33.9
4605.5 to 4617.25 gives 1.3 Ang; 34.6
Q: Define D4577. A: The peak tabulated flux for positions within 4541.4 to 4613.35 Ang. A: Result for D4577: 40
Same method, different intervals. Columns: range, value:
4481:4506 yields 46.38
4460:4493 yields 48.19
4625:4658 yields 36.99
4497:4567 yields 43.28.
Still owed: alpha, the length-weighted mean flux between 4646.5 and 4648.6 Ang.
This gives 32.4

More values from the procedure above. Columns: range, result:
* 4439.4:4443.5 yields 54.4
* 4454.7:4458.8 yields 49.1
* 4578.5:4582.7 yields 34.4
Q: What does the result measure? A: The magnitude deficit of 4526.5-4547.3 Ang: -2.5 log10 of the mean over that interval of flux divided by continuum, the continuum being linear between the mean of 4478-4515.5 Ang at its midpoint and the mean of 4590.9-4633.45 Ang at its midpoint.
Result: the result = 0.07 mag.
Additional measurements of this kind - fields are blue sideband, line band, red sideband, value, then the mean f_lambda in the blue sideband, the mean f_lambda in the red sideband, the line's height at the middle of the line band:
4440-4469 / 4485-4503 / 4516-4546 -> 0.09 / 48.4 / 35.3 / 41.6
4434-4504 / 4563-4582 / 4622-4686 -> 0.15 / 45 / 34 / 38.9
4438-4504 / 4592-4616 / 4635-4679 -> 0.07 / 44.2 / 34.1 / 37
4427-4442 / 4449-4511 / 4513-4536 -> 0.18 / 62.9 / 35.6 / 49.1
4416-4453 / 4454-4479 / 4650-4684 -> 0.30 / 62.1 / 34.7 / 58.3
